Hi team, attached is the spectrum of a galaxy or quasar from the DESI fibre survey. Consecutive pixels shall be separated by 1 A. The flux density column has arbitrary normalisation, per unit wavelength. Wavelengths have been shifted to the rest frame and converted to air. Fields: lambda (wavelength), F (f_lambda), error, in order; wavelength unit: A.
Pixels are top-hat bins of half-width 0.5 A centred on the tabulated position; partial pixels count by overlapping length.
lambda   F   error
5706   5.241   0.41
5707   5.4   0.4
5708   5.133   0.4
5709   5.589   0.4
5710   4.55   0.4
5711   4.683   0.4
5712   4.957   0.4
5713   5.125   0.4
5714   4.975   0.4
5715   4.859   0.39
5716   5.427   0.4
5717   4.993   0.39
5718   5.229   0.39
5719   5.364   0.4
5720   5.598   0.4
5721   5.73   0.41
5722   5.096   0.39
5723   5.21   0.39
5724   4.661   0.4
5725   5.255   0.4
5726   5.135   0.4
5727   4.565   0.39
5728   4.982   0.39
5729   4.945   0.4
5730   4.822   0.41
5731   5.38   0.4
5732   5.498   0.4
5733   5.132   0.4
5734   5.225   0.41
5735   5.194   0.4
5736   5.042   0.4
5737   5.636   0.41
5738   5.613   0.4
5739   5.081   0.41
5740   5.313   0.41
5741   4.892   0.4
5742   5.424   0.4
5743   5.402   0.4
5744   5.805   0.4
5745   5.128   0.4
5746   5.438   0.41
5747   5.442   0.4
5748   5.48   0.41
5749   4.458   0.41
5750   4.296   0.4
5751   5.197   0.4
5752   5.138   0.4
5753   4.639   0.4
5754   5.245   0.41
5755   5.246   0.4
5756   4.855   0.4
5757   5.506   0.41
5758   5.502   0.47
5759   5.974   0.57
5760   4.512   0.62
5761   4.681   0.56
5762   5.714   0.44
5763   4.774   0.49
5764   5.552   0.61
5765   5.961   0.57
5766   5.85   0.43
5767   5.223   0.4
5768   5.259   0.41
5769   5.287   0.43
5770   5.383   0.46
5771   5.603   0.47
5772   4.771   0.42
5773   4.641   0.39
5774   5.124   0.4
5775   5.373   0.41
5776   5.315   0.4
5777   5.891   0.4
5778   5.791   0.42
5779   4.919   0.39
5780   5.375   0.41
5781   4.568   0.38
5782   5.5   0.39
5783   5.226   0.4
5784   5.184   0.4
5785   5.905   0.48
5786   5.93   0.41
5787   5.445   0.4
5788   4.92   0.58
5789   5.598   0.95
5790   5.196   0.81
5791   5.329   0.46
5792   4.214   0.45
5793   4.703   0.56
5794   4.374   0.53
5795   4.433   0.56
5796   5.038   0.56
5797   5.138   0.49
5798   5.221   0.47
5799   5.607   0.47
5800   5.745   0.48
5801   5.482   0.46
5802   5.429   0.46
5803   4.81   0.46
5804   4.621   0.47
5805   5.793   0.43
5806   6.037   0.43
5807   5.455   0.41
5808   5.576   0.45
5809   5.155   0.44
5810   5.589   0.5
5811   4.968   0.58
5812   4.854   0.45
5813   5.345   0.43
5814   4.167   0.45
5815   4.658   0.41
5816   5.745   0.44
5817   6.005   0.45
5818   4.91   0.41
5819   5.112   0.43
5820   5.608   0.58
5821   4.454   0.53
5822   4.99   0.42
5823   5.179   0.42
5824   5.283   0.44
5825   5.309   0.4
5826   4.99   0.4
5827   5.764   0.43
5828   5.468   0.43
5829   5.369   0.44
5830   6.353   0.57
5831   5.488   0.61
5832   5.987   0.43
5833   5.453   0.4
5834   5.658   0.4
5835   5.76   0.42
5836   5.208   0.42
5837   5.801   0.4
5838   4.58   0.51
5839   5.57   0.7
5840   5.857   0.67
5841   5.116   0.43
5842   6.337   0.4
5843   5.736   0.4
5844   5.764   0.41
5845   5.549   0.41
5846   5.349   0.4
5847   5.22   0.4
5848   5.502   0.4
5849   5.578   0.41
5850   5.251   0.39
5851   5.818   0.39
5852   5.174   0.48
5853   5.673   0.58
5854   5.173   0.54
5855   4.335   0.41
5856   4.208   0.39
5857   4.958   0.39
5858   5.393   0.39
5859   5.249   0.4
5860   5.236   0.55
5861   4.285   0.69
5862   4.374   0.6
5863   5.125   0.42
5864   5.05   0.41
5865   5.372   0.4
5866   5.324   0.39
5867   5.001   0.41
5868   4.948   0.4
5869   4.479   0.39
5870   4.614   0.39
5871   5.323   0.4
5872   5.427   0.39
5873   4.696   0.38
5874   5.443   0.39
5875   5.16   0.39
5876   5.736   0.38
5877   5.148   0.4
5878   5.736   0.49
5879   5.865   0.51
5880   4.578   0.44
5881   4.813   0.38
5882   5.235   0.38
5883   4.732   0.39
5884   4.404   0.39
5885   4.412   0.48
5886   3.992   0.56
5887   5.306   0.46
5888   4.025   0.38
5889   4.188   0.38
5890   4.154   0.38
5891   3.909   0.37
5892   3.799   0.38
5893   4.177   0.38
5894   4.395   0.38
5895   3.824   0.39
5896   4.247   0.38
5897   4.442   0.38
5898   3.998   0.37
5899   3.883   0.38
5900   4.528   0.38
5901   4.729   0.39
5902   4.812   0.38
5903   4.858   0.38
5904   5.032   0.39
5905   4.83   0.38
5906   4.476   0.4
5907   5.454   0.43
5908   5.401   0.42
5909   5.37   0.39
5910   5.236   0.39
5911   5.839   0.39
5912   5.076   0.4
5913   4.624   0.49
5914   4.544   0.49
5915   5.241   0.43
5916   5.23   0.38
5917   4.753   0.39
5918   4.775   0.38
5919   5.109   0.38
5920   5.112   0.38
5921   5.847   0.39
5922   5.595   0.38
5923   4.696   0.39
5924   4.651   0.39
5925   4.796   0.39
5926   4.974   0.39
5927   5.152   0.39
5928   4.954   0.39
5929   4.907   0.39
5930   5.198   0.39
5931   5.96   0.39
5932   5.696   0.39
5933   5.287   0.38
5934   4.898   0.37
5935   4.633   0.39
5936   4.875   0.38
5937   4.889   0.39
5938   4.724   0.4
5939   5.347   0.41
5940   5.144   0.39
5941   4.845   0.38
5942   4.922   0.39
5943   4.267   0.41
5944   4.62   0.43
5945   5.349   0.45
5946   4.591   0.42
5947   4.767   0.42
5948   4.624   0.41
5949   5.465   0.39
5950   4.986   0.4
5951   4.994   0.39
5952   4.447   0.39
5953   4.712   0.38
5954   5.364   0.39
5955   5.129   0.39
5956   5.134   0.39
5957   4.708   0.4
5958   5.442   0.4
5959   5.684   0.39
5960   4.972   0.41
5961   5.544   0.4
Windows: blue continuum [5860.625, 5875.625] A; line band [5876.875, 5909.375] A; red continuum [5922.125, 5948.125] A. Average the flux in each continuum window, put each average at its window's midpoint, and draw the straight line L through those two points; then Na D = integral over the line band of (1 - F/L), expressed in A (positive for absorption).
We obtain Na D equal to 2.3 A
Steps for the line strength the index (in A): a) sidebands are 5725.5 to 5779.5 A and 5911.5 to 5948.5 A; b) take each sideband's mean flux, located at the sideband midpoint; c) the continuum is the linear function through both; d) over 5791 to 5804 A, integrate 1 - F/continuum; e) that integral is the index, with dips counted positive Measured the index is 0.4 A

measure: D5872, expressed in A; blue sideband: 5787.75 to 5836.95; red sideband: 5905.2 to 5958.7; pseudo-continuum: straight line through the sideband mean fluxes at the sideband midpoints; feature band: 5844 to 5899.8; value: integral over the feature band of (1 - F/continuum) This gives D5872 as 3.1 A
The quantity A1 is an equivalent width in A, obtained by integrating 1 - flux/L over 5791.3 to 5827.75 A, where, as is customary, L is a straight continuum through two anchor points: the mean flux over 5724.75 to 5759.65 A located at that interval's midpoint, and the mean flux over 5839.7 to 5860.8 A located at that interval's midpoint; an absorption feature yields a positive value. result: 0.8 A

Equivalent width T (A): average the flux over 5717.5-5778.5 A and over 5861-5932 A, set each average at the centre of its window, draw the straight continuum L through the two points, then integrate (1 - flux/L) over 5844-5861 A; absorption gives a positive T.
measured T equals -0.80 A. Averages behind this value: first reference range 5.24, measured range 5.22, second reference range 4.87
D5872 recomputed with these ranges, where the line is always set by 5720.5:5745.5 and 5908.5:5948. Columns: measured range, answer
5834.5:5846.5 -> -1.0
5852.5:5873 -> 0.5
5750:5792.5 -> -0.7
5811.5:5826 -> 0.1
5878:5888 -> 0.5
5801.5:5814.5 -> -0.2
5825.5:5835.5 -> -1.0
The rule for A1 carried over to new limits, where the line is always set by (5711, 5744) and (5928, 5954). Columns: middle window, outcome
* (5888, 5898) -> 1.8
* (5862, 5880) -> -0.4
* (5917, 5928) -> -0.1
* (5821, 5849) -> -2.3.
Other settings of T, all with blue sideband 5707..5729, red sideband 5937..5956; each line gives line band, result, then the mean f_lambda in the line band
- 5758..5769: -0.63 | 5.35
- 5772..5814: -1.50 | 5.22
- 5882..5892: 1.20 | 4.36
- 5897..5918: 0.26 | 4.88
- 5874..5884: -0.45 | 5.19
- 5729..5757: -0.58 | 5.19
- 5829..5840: -1.28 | 5.59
